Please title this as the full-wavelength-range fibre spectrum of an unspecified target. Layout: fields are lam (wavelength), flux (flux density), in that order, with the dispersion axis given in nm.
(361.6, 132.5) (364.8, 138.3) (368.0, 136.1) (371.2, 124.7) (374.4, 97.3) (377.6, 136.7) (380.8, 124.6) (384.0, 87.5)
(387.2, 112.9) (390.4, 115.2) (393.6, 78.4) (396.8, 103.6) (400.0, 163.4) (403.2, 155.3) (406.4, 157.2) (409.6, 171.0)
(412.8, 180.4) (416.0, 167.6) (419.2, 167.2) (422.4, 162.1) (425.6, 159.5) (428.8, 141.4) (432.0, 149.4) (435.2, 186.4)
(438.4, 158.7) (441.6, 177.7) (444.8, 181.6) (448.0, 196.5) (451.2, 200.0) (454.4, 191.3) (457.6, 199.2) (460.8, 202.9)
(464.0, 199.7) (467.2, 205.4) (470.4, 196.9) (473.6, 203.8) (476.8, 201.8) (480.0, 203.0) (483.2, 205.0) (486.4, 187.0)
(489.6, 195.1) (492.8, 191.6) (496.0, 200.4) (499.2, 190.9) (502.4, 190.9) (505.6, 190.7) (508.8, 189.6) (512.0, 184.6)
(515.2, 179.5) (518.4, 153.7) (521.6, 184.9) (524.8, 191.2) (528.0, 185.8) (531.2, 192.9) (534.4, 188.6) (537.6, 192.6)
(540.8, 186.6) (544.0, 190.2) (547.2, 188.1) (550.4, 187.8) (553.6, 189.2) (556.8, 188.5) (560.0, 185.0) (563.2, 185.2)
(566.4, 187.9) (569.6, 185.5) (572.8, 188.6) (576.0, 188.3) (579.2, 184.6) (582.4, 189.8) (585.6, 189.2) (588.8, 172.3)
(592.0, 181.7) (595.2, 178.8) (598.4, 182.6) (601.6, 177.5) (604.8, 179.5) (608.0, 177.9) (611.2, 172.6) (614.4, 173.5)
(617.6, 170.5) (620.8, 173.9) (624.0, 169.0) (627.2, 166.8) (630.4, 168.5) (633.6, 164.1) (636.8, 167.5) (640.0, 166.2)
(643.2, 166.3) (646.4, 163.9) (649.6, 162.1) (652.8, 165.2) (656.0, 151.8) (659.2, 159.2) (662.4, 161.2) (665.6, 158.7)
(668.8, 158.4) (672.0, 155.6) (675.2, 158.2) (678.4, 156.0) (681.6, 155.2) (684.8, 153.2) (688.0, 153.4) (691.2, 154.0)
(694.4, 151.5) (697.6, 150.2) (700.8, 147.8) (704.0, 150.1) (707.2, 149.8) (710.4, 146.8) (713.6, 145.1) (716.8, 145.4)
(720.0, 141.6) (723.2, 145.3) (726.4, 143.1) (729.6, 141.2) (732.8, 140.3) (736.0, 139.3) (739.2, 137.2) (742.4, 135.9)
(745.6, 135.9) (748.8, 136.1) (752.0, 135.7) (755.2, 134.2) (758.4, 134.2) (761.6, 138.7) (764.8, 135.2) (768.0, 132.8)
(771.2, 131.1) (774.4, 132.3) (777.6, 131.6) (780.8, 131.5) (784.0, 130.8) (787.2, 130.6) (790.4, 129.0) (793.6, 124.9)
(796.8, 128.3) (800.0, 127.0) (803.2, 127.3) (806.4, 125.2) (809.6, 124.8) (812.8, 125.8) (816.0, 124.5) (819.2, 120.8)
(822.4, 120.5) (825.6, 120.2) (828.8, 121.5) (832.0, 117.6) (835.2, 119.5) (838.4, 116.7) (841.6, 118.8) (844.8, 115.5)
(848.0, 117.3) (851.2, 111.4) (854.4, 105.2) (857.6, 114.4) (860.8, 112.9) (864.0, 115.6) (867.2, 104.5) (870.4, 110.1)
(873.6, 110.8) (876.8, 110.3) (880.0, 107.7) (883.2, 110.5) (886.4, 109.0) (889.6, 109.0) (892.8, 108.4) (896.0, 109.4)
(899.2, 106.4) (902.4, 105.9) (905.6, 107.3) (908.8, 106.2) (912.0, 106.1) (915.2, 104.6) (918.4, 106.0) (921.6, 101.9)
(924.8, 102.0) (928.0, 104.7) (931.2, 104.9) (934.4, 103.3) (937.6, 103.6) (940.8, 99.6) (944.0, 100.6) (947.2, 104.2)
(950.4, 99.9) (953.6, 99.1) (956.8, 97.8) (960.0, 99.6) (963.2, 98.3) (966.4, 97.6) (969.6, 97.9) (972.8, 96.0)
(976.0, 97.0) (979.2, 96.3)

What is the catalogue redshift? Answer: 0.000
